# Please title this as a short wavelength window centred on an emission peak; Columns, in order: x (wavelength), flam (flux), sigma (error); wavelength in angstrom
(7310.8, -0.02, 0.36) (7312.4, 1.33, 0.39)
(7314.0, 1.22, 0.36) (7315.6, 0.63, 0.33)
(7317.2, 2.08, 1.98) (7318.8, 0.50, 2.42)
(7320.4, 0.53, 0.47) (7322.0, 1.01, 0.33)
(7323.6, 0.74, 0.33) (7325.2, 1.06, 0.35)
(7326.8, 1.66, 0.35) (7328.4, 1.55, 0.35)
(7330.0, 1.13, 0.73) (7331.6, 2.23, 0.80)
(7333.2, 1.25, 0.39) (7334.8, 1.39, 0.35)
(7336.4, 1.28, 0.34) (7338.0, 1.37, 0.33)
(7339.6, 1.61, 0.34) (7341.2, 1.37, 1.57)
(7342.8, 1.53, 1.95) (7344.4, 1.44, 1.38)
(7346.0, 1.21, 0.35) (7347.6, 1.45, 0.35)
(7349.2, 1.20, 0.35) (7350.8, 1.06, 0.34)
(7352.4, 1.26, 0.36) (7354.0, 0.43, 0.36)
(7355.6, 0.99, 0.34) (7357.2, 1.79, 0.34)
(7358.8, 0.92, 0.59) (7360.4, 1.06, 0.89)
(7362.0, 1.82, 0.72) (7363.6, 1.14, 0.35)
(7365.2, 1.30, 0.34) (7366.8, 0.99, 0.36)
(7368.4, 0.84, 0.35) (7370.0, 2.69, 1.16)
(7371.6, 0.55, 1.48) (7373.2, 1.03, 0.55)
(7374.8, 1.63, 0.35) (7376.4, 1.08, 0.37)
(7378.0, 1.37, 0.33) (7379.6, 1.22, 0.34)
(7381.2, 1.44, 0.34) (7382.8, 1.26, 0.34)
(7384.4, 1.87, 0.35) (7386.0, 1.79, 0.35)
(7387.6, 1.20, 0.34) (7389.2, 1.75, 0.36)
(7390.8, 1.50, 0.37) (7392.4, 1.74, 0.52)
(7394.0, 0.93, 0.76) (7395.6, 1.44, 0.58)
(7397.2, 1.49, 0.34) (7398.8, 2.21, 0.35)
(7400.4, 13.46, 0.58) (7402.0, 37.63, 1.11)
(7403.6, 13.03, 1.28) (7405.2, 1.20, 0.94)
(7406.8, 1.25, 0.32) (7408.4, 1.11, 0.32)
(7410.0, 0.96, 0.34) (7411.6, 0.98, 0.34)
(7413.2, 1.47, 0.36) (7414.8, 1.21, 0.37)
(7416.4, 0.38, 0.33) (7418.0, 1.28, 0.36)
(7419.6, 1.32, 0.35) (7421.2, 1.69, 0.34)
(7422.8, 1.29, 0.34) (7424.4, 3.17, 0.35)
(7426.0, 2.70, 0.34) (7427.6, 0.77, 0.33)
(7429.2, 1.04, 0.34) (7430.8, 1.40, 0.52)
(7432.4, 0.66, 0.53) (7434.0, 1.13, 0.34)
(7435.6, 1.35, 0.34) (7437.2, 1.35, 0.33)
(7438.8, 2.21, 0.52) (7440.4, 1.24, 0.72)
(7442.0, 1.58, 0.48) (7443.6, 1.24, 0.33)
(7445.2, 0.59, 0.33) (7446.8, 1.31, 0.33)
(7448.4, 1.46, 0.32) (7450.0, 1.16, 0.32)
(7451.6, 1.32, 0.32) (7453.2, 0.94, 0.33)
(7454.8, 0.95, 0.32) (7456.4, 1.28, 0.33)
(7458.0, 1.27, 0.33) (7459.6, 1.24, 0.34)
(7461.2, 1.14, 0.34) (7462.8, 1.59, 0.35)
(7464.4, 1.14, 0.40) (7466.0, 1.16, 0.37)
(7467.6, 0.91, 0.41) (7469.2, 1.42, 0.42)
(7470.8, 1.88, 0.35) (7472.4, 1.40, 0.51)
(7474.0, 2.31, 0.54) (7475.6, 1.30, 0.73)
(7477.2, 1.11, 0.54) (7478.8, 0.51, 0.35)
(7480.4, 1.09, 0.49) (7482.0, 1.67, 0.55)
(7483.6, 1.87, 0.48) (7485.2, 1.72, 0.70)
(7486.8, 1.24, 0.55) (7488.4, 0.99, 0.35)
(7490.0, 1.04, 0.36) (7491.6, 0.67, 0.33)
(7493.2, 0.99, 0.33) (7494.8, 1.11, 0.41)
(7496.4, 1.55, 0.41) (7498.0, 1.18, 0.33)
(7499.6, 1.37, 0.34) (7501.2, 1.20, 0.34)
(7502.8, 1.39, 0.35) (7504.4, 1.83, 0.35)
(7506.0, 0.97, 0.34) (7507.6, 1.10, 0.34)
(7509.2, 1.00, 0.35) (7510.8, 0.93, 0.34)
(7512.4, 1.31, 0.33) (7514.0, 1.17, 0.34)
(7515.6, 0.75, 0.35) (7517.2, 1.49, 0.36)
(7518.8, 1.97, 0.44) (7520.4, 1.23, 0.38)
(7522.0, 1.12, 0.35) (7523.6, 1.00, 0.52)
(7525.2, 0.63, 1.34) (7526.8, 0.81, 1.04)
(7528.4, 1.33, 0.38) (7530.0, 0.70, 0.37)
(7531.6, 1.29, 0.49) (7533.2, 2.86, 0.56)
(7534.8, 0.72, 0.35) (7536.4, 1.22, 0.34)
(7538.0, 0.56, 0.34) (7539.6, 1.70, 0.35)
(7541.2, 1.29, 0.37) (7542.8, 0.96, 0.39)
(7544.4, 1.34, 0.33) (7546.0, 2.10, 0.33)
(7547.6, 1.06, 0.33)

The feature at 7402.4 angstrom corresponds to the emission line H-alpha 6563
